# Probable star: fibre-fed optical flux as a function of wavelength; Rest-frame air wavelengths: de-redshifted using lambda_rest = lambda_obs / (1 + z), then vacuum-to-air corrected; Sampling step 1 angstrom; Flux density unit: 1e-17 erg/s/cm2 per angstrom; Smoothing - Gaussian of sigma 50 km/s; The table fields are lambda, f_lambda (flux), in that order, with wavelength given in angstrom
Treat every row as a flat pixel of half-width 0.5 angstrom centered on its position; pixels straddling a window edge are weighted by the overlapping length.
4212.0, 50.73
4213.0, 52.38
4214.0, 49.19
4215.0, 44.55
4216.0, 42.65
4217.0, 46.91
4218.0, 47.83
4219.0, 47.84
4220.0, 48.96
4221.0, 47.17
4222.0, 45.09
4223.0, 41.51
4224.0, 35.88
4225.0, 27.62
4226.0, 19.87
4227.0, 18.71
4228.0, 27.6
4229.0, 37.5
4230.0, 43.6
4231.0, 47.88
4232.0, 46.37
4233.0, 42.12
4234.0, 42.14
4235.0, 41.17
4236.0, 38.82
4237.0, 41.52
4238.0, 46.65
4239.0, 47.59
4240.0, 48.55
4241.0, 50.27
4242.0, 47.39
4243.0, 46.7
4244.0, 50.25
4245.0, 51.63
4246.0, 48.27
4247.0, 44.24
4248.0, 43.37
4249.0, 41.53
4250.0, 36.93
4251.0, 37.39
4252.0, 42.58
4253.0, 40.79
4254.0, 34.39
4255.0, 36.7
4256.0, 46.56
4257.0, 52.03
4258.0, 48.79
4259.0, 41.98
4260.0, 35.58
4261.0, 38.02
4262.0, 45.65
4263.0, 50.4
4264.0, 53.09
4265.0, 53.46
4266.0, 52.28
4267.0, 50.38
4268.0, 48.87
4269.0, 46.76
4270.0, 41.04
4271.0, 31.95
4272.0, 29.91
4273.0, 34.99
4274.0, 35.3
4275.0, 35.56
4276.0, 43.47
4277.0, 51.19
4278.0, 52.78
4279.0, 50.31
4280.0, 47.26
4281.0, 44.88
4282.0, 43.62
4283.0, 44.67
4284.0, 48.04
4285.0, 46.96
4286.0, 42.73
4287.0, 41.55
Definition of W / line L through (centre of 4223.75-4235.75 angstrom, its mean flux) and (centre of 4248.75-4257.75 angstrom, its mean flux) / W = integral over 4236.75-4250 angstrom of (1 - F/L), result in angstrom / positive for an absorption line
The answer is -2.6 angstrom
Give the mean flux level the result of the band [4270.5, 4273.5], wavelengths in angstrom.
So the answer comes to 32.3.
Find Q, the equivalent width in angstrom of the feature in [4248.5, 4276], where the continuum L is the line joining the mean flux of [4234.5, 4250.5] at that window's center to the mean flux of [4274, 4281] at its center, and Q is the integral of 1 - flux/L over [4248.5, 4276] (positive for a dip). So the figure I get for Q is 1.95 angstrom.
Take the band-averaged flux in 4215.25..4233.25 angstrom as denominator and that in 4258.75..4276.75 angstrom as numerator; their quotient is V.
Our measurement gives 1.1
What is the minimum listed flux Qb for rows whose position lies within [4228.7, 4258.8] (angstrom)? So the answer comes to 34.39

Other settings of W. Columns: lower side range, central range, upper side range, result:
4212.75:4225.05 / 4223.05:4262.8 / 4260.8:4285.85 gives 3.0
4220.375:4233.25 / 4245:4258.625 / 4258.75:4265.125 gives 0.0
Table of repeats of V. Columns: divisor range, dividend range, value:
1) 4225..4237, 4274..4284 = 1.24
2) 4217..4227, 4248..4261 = 1.04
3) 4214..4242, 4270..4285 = 1.02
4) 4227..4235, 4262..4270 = 1.26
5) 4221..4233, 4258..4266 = 1.27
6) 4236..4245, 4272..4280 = 0.91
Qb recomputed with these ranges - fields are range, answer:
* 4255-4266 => 35.58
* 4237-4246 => 41.52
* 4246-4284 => 29.91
